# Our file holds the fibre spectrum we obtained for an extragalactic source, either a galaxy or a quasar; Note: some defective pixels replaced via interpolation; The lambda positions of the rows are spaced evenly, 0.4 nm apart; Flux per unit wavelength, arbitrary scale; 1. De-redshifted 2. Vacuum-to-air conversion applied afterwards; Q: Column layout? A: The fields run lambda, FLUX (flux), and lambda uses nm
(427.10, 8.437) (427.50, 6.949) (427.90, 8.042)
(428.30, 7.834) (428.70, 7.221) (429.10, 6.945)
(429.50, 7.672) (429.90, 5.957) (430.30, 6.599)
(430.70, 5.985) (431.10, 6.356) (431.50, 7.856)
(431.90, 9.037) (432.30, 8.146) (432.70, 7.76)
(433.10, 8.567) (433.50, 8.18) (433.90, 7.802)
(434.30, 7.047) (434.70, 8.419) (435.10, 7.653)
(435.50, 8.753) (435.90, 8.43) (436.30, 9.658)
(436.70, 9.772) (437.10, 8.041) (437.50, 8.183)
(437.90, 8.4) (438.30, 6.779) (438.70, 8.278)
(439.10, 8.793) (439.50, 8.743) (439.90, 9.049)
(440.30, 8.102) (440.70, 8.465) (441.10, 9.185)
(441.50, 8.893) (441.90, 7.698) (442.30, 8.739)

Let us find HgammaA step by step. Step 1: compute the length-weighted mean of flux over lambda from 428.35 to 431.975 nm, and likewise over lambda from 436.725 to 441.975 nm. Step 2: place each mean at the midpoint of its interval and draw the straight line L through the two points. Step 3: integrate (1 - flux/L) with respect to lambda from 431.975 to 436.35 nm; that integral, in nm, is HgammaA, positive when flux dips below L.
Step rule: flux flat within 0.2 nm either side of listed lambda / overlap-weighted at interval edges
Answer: -0.32 nm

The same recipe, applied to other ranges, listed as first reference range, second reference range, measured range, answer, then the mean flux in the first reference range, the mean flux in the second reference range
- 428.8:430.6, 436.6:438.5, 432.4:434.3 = -0.14 nm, 6.77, 8.15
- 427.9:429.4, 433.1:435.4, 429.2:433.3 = 0.16 nm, 7.45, 7.93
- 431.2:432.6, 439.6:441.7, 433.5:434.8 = 0.08 nm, 8.16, 8.74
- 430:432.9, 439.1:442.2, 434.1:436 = -0.05 nm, 7.34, 8.61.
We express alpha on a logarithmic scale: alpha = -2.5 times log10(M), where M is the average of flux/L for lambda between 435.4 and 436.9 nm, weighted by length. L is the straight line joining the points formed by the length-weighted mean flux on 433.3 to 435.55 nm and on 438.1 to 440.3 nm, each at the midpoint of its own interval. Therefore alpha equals -0.14 mag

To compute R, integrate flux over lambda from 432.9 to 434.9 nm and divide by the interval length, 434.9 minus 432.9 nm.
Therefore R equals 8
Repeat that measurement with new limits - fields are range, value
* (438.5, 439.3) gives 8.54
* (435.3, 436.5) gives 8.95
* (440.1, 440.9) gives 8.28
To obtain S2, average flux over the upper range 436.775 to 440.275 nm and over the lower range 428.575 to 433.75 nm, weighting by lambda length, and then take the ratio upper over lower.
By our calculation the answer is 1.1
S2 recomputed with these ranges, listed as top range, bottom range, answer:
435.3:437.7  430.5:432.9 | 1.17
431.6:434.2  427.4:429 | 1.09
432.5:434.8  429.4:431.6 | 1.20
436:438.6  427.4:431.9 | 1.19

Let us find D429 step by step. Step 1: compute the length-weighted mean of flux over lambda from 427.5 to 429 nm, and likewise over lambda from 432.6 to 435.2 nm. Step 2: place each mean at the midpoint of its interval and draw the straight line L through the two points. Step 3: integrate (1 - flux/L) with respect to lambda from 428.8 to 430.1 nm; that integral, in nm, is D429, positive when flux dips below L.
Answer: 0.13 nm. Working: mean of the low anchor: 7.55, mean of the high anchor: 7.93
